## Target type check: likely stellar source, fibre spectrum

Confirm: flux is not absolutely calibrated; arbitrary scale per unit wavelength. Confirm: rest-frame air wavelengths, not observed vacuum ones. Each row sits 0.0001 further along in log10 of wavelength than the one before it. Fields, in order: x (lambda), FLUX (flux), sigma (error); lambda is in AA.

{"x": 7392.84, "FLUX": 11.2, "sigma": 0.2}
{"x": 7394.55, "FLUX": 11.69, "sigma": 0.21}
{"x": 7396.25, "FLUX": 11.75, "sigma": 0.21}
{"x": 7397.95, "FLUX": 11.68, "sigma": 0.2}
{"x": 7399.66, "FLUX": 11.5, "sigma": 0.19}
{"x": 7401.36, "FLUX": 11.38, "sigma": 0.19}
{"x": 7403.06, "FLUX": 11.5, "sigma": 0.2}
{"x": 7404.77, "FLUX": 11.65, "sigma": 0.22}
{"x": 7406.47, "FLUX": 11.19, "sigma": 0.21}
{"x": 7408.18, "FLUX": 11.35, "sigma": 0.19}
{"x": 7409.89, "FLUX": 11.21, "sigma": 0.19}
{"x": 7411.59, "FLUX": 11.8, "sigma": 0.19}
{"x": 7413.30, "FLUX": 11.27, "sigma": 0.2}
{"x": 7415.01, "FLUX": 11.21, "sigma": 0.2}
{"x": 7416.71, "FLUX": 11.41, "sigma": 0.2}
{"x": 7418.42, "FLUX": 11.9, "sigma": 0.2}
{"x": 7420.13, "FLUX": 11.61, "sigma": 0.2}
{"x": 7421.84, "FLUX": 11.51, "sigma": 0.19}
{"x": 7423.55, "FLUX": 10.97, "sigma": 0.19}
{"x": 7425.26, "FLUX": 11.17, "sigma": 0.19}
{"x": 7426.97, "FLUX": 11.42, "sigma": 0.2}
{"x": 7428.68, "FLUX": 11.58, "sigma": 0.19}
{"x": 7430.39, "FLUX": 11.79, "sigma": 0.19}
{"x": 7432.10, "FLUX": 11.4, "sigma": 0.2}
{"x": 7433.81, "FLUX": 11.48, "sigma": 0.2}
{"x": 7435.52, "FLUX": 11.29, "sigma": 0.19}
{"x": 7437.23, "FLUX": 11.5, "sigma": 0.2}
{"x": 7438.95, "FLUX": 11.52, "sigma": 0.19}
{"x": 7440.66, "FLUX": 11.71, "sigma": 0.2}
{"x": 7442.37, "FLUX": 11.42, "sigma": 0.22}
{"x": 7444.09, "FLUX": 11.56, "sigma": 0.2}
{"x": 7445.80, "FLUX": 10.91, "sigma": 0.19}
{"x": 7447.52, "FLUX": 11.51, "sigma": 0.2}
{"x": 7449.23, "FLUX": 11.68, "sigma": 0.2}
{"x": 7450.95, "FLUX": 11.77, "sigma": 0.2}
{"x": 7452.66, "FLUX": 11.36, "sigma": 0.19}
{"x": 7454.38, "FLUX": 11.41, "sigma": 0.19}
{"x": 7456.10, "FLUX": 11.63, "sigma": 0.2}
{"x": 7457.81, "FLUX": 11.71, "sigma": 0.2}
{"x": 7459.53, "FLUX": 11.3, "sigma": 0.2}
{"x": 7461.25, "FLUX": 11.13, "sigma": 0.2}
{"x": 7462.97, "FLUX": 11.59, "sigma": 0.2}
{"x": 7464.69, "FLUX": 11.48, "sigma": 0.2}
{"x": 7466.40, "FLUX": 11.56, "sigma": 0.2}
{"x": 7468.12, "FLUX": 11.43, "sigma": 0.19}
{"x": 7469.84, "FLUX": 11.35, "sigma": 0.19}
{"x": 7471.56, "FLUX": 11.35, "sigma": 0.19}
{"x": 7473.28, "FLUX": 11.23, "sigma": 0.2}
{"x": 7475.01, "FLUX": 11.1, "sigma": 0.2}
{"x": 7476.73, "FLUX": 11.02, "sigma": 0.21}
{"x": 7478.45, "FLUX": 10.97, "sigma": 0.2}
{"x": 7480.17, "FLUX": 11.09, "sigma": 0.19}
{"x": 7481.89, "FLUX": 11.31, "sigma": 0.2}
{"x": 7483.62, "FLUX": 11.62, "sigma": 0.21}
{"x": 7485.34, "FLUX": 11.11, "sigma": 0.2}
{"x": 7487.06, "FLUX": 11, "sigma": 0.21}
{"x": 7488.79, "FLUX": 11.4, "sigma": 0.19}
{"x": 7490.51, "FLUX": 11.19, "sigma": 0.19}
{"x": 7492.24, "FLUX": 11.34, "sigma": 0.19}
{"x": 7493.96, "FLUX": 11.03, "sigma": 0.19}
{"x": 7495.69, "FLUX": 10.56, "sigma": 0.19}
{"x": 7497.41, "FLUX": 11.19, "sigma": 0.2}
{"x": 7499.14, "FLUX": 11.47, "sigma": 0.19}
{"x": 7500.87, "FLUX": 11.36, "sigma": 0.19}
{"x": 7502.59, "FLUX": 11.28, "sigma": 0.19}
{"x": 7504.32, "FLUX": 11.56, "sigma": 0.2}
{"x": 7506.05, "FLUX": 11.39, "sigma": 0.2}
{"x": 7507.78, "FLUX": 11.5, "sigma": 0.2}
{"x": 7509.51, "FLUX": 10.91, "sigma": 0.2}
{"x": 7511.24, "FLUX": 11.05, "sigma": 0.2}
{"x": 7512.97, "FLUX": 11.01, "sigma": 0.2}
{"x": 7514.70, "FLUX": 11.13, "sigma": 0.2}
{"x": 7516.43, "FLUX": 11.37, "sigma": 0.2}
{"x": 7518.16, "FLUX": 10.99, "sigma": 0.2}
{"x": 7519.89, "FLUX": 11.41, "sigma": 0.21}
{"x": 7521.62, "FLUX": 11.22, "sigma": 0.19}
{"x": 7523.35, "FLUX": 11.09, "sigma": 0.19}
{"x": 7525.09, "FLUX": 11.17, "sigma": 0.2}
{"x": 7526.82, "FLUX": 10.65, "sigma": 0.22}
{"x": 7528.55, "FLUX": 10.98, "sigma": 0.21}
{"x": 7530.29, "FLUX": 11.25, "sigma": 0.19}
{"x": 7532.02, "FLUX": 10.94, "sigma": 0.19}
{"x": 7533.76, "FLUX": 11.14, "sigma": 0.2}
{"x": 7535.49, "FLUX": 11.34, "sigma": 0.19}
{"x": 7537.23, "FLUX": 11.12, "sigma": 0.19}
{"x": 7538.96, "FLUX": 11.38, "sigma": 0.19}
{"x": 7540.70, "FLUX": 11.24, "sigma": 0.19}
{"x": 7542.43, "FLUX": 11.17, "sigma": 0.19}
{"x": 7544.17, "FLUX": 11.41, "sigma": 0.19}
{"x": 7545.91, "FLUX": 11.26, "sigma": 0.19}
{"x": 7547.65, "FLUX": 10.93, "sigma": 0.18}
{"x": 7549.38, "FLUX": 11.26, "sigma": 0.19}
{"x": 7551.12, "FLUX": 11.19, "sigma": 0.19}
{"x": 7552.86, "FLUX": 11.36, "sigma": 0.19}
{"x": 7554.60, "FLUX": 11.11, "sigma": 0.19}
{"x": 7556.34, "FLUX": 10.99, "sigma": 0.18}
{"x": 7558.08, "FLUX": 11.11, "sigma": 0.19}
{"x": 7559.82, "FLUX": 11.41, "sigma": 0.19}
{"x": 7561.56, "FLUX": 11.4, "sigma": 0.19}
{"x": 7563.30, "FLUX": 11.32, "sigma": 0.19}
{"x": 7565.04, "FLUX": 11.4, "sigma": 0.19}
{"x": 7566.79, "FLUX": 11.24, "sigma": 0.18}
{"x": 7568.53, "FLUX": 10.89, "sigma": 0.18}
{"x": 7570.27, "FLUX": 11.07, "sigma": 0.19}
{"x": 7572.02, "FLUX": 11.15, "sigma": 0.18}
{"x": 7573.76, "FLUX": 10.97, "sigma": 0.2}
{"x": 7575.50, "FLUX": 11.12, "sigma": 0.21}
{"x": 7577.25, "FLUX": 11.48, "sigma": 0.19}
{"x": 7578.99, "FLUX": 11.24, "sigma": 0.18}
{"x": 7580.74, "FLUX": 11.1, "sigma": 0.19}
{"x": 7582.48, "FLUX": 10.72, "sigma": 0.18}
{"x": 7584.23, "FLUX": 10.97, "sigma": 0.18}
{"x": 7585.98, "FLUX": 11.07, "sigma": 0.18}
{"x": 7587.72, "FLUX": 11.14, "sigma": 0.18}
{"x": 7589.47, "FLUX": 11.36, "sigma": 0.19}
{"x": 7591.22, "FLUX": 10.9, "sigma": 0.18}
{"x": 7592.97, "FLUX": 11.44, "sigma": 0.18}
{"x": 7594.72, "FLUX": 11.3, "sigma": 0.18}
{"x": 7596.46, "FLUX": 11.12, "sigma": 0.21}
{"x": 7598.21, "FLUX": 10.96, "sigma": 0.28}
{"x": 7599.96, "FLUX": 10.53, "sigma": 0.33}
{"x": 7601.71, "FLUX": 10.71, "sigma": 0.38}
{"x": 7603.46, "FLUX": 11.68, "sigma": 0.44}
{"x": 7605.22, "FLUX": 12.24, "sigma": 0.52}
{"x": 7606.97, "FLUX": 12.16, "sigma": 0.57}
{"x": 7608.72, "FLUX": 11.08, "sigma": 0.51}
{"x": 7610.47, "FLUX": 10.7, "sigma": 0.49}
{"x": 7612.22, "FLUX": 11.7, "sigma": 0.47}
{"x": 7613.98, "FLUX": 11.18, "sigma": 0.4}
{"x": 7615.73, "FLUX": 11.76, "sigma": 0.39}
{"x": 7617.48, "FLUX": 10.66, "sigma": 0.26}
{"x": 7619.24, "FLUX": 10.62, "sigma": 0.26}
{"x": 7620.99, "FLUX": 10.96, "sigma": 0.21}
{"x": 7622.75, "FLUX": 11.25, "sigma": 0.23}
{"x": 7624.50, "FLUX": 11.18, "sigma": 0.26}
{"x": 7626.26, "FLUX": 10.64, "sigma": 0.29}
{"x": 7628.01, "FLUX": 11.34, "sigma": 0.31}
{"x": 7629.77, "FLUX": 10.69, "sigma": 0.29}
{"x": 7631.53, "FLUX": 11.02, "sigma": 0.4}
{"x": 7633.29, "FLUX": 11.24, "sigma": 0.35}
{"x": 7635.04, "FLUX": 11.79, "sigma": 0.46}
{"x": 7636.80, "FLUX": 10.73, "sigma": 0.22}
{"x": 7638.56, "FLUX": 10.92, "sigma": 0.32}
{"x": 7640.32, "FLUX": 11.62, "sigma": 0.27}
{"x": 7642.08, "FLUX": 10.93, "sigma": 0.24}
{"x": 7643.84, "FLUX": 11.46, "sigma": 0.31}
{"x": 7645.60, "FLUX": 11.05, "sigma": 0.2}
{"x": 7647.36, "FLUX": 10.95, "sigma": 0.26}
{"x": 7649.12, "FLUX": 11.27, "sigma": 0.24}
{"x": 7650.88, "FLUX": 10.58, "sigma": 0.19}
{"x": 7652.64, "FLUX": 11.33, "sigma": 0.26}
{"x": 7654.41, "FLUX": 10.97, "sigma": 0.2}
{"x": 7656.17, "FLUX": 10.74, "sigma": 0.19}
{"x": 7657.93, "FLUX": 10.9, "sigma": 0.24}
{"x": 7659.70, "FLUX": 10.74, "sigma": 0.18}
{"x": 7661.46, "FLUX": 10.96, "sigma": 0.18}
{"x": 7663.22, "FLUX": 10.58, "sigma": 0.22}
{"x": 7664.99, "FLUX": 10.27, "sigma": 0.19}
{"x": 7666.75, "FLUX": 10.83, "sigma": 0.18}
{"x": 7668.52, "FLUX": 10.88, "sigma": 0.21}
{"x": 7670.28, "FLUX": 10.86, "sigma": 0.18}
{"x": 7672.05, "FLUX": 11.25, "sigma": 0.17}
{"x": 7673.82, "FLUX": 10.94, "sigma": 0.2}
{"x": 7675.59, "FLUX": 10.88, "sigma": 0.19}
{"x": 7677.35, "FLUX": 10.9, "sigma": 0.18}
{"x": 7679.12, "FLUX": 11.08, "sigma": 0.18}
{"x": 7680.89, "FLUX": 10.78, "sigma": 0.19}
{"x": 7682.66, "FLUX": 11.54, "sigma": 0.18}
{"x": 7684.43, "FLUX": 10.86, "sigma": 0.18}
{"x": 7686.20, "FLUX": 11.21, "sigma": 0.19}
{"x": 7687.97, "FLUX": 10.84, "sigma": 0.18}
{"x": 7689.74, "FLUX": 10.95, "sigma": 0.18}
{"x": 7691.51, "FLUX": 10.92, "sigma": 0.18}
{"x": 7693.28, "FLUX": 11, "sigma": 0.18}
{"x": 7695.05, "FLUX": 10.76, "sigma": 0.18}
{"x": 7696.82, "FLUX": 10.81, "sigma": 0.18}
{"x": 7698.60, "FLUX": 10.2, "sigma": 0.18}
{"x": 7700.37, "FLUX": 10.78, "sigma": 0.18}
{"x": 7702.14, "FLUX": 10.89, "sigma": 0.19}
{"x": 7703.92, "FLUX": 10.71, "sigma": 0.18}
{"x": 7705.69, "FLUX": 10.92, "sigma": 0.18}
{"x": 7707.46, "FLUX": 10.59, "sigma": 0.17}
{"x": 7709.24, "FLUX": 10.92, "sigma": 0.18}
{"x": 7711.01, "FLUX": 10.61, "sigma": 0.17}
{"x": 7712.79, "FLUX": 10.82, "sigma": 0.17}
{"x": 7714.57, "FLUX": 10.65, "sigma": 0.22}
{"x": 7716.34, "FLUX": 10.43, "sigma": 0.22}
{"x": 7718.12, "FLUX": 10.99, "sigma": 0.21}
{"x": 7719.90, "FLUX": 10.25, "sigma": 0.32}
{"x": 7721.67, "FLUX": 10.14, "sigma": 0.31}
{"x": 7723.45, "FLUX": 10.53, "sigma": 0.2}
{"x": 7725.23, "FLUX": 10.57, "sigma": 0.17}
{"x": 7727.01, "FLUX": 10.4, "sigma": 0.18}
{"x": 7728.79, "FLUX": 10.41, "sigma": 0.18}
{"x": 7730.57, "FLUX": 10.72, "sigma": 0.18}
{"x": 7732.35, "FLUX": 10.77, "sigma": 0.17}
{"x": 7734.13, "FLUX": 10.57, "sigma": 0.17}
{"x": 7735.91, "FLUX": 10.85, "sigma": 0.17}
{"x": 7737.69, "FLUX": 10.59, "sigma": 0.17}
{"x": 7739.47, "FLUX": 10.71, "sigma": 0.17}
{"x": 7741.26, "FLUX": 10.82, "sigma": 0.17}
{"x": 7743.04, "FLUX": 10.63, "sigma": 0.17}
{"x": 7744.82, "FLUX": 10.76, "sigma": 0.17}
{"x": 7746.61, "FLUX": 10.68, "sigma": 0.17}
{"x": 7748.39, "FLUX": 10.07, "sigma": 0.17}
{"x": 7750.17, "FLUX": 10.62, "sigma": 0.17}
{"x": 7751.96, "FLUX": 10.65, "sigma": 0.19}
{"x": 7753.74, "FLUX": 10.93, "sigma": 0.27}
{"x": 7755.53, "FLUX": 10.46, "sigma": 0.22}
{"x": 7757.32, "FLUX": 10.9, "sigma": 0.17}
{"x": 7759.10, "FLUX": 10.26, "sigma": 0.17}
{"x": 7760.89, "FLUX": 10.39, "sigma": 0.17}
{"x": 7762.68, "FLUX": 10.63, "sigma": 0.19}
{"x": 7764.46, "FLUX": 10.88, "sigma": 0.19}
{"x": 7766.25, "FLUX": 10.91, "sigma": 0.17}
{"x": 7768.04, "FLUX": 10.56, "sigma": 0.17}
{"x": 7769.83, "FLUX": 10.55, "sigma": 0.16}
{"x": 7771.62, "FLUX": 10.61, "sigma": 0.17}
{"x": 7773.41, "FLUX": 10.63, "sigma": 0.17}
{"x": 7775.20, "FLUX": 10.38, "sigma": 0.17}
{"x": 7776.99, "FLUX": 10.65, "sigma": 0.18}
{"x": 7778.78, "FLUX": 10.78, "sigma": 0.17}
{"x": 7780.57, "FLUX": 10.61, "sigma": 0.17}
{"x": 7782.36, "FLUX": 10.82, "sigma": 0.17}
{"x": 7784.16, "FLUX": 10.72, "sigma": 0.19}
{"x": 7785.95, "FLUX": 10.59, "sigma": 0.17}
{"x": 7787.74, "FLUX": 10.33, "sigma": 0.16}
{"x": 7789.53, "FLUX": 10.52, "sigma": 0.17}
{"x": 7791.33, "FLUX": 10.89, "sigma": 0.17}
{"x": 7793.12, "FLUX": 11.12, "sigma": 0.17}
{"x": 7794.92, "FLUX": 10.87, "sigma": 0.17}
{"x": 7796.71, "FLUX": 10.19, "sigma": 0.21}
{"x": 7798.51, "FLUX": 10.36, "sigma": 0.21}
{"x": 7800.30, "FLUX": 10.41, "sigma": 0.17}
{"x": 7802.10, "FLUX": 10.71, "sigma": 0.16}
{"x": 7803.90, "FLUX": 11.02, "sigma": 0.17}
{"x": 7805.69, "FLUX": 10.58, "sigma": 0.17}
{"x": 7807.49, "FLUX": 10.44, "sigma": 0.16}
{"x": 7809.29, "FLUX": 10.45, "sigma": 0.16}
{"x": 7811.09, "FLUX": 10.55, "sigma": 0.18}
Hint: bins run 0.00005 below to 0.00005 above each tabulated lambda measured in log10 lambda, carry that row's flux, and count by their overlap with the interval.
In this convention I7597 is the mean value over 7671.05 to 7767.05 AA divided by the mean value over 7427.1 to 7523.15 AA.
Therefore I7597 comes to 0.9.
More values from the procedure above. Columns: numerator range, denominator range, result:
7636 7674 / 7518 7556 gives 0.98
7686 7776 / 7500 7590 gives 0.95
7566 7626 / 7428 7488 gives 0.98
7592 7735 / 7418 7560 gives 0.97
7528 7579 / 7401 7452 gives 0.98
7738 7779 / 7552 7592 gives 0.95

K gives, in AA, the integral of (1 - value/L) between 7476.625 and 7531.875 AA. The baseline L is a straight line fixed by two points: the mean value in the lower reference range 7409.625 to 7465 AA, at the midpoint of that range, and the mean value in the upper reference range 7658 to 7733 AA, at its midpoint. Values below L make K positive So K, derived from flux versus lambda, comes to 0.5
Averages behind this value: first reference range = 11.5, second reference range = 10.8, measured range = 11.2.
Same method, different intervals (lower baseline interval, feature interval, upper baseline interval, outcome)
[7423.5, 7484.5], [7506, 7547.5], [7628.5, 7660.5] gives 0.4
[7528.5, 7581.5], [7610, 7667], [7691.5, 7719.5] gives -0.4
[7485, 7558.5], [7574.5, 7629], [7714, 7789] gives -1.0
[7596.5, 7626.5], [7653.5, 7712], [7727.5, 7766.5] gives 0.3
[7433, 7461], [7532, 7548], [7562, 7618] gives 0.1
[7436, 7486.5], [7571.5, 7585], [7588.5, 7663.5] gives 0.1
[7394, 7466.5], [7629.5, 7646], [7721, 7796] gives -0.3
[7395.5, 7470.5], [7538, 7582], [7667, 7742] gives -0.2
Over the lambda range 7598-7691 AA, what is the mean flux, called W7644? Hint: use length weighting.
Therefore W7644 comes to 11.1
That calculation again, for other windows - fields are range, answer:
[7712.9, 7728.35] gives 10.5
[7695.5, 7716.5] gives 10.7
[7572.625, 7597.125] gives 11.1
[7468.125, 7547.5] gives 11.2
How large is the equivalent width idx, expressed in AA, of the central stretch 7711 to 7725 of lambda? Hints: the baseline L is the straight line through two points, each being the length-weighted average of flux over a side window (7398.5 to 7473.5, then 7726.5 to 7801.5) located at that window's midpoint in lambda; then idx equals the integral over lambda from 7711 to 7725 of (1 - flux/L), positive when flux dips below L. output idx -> 0.2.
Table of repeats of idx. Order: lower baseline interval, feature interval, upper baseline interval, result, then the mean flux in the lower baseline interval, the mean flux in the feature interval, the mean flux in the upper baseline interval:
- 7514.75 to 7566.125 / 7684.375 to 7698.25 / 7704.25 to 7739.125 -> -0.23 AA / 11.2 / 10.9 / 10.6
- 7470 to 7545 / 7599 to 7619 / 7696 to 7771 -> -0.64 AA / 11.2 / 11.3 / 10.6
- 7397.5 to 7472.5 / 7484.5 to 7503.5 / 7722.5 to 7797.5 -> 0.22 AA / 11.5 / 11.2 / 10.6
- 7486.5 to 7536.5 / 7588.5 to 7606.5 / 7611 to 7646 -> -0.16 AA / 11.2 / 11.2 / 11.1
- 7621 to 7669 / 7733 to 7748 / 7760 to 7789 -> 0.06 AA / 11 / 10.7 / 10.6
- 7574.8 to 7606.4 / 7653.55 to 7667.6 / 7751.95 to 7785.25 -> 0.28 AA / 11.2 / 10.8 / 10.6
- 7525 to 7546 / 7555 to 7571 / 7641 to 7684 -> -0.13 AA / 11.2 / 11.2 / 10.9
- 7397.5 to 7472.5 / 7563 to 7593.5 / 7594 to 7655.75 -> 0.24 AA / 11.5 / 11.1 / 11.1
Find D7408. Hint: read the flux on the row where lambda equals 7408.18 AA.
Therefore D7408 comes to 11.35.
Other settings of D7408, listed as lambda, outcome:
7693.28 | 11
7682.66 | 11.54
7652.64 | 11.33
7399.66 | 11.5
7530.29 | 11.25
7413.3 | 11.27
